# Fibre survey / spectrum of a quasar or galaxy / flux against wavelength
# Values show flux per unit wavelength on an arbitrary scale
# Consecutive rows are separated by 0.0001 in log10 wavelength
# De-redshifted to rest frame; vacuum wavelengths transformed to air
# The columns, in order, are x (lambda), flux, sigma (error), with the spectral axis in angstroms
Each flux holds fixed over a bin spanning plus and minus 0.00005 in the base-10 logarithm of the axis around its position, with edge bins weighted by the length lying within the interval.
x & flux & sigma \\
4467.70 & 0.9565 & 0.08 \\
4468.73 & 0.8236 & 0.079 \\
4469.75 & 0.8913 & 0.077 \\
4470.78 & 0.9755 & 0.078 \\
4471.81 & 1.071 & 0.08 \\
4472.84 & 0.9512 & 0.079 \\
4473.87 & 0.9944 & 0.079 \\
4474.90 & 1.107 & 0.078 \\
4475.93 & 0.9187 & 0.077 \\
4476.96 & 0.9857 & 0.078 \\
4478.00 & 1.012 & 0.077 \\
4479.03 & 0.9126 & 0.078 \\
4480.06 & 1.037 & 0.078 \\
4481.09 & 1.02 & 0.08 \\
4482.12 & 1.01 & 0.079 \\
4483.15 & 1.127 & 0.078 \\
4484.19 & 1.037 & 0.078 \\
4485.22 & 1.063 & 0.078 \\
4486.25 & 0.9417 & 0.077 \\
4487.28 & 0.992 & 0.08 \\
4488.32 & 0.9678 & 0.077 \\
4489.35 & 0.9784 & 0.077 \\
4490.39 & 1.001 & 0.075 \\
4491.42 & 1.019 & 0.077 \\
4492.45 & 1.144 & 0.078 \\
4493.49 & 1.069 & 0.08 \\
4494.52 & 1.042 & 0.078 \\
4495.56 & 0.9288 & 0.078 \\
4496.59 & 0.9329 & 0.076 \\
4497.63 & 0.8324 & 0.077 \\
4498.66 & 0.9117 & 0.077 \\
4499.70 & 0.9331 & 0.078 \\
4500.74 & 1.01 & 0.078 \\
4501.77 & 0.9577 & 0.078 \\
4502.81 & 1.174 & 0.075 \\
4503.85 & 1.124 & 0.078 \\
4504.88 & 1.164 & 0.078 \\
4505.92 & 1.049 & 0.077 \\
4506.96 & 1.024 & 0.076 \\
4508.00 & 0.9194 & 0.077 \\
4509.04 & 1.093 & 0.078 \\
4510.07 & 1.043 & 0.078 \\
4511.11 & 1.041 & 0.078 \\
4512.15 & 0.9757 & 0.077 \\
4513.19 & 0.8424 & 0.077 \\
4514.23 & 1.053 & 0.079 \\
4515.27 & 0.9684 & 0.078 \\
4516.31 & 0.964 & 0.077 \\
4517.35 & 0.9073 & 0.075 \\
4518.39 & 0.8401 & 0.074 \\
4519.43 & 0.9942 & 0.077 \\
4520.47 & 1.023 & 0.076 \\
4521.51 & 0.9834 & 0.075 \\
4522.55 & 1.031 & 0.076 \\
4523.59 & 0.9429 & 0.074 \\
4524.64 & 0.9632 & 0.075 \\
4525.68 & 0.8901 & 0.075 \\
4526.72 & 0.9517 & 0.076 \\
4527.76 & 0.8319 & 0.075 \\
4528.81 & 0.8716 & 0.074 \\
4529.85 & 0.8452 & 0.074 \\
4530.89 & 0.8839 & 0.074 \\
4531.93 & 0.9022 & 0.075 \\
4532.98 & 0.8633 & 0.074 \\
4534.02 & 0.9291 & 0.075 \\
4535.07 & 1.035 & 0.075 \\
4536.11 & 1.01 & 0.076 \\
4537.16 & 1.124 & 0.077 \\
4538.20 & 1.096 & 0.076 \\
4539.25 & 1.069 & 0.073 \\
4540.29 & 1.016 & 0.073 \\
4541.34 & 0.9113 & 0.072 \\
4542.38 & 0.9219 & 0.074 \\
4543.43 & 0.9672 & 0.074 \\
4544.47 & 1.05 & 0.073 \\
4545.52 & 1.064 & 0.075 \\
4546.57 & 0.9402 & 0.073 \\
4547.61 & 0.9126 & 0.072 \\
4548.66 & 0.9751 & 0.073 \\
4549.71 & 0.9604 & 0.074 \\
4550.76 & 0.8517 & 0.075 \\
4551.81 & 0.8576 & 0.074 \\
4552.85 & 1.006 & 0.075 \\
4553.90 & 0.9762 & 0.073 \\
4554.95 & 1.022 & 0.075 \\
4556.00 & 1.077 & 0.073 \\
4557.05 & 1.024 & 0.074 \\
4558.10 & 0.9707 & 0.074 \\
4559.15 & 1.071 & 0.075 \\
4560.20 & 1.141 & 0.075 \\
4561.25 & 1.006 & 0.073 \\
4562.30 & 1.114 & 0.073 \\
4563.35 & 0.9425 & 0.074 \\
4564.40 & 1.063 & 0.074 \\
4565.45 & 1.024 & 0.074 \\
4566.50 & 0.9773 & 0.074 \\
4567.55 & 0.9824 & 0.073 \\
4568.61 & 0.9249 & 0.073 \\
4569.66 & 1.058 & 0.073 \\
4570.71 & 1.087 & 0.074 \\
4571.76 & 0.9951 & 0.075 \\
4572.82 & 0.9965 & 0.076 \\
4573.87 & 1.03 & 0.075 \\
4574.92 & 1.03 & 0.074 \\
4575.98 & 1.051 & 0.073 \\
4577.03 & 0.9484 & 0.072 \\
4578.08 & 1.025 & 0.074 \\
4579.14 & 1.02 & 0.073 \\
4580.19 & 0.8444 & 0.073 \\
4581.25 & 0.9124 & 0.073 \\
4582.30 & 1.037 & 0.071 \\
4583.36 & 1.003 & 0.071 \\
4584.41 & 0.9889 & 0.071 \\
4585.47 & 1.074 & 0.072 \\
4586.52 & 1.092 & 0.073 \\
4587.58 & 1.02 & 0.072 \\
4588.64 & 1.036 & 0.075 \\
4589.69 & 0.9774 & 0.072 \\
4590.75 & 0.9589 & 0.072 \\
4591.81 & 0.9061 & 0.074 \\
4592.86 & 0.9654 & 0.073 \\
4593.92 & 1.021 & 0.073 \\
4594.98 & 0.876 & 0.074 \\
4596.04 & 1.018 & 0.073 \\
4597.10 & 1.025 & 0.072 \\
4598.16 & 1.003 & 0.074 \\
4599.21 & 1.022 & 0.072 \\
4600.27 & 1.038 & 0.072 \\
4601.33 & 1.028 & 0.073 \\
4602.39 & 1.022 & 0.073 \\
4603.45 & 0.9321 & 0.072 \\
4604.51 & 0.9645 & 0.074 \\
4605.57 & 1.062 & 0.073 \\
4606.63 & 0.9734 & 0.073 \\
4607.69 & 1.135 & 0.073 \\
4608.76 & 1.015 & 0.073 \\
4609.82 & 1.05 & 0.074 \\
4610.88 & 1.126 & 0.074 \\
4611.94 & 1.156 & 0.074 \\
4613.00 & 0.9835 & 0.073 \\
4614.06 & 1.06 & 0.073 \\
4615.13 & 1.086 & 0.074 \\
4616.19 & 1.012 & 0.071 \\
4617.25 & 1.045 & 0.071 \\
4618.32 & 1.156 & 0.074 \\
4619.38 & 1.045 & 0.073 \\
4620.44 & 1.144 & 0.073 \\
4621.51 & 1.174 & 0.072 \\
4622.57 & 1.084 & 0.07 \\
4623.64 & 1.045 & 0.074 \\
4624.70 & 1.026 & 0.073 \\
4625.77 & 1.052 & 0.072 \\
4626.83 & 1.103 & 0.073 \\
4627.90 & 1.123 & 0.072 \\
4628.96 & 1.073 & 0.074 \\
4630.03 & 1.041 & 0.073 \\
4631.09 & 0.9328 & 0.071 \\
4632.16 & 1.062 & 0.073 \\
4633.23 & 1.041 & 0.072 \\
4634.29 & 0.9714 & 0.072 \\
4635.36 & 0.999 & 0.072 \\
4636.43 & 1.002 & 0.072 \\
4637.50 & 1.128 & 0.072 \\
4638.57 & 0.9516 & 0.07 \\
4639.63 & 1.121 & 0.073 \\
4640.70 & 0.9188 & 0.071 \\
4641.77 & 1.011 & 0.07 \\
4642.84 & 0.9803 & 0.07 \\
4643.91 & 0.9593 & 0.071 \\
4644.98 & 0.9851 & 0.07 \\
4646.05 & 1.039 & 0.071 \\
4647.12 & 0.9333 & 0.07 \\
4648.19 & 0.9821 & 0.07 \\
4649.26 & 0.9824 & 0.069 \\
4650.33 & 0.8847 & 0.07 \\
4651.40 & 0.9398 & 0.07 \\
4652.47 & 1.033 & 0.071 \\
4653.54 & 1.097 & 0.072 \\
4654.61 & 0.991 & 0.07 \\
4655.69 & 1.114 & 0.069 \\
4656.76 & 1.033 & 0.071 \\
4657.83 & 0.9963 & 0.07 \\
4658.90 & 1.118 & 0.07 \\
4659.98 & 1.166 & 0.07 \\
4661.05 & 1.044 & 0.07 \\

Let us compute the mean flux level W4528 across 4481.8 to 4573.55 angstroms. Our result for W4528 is 0.991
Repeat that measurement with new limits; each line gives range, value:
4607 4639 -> 1.06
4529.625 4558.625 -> 0.975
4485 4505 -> 1.01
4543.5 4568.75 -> 0.998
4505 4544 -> 0.969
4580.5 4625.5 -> 1.03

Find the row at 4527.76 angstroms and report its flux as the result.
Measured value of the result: 0.8319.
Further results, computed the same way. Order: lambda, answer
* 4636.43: 1.002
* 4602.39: 1.022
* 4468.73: 0.8236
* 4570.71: 1.087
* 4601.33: 1.028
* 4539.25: 1.069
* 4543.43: 0.9672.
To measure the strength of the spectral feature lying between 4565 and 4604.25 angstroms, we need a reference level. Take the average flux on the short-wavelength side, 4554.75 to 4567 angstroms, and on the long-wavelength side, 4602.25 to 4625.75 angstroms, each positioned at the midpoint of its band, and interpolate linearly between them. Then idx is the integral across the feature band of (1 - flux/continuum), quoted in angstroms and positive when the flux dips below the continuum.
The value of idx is 1.8 angstroms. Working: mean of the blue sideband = 1.04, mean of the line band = 0.998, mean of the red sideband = 1.06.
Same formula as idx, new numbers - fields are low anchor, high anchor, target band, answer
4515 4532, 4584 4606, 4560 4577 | -0.8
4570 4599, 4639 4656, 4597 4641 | -2.2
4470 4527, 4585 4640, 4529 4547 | 0.6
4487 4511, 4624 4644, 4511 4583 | 2.8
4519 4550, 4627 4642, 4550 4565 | -0.4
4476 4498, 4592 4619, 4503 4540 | 1.1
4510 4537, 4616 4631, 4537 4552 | -0.1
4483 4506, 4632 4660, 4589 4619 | -0.3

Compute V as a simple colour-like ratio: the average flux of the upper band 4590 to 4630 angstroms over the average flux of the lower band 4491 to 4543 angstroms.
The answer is 1.1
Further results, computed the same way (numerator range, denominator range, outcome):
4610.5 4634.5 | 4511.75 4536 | 1.14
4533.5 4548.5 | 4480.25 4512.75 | 0.99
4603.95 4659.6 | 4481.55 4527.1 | 1.04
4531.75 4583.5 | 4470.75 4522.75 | 0.99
